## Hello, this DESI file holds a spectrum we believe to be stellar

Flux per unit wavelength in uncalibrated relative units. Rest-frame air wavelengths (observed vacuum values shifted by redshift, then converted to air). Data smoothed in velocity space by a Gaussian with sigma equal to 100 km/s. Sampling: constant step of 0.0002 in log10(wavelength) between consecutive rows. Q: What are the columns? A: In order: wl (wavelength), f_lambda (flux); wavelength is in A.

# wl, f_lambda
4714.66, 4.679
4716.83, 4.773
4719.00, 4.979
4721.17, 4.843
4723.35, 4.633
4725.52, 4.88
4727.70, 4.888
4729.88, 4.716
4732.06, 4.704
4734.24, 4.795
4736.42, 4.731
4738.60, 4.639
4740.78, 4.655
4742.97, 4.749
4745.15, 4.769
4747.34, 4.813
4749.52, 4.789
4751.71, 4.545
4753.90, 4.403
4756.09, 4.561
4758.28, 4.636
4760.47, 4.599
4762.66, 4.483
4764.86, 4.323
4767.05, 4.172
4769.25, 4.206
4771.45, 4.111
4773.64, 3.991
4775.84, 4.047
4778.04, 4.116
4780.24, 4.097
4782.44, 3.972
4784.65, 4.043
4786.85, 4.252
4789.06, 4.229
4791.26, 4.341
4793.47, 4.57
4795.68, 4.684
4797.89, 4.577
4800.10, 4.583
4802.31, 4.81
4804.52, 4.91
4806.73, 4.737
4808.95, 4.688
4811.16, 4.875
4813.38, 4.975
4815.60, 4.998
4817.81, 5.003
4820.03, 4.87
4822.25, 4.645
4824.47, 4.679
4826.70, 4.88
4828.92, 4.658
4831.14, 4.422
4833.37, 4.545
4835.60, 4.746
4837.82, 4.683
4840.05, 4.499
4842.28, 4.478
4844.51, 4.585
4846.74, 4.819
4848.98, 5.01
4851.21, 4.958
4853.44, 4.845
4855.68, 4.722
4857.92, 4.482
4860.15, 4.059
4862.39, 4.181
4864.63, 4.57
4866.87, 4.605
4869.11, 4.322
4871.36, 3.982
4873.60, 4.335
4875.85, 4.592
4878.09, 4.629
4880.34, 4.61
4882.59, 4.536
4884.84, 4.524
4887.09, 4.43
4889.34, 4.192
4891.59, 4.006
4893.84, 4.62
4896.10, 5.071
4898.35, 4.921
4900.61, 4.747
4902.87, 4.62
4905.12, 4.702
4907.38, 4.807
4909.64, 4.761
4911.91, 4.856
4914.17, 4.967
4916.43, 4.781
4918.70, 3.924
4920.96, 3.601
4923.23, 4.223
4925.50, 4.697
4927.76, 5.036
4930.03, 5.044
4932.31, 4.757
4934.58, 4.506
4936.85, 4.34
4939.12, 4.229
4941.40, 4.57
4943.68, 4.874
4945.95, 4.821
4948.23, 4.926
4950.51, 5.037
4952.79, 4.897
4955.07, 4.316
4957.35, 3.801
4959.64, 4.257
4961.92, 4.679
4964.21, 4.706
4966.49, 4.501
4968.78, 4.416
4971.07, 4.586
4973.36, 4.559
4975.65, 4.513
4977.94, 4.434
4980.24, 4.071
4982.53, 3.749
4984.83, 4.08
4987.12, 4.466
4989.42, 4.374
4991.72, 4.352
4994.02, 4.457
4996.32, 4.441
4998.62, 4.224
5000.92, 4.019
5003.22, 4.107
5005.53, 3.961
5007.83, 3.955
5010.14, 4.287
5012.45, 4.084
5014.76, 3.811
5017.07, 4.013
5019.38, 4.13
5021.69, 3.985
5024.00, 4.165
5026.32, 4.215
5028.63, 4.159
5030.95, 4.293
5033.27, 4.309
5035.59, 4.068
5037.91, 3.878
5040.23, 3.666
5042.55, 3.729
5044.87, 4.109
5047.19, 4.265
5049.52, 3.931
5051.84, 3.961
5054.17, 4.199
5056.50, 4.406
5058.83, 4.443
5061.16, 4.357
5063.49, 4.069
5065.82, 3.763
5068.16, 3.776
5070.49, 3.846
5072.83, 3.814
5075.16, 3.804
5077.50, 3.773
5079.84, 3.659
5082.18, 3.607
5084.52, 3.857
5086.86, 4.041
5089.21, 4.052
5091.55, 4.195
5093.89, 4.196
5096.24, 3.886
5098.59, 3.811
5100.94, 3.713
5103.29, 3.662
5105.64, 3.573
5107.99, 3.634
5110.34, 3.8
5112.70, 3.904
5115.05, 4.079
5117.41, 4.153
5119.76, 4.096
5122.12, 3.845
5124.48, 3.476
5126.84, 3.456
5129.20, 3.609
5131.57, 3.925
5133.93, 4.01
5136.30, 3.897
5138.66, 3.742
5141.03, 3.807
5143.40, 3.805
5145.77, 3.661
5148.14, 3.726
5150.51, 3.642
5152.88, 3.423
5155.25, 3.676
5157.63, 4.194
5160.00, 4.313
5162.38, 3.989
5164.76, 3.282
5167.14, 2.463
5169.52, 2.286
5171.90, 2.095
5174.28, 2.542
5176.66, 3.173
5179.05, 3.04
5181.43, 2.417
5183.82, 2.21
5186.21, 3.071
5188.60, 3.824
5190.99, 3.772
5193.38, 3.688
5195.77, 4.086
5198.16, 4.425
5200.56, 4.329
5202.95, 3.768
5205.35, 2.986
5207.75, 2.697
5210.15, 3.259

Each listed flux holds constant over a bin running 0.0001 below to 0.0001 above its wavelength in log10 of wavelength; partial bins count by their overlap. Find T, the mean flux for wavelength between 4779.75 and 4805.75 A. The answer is 4.43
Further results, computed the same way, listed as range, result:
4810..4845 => 4.72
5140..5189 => 3.26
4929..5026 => 4.37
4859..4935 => 4.54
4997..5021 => 4.07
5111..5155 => 3.79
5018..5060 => 4.11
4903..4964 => 4.59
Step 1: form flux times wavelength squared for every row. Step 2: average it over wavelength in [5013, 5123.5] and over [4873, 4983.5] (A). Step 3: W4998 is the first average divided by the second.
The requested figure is 0.92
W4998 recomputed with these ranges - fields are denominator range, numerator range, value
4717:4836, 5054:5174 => 0.94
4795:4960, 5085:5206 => 0.87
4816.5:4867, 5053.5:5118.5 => 0.93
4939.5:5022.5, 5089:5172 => 0.91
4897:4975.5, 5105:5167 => 0.89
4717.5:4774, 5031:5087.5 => 0.98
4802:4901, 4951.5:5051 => 0.97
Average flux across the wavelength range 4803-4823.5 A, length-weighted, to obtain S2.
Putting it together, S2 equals 4.86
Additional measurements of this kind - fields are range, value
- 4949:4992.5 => 4.41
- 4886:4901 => 4.56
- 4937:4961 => 4.56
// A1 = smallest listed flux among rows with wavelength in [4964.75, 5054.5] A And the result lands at 3.666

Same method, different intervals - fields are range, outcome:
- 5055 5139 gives 3.456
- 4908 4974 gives 3.601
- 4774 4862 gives 3.972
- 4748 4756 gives 4.403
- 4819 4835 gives 4.422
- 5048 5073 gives 3.763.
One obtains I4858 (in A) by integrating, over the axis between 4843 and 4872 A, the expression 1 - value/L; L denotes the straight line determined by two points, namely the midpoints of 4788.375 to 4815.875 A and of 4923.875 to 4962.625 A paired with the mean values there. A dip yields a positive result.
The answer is 0.7 A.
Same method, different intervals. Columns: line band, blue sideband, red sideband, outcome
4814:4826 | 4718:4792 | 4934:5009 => -1.0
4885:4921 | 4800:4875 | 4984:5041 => -1.0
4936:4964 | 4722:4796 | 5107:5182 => -3.9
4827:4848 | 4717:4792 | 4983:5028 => -1.1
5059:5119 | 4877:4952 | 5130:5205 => -0.9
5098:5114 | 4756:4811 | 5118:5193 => -0.7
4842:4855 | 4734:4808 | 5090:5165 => -1.4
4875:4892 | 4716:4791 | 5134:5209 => -1.2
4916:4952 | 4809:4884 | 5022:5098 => -1.7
